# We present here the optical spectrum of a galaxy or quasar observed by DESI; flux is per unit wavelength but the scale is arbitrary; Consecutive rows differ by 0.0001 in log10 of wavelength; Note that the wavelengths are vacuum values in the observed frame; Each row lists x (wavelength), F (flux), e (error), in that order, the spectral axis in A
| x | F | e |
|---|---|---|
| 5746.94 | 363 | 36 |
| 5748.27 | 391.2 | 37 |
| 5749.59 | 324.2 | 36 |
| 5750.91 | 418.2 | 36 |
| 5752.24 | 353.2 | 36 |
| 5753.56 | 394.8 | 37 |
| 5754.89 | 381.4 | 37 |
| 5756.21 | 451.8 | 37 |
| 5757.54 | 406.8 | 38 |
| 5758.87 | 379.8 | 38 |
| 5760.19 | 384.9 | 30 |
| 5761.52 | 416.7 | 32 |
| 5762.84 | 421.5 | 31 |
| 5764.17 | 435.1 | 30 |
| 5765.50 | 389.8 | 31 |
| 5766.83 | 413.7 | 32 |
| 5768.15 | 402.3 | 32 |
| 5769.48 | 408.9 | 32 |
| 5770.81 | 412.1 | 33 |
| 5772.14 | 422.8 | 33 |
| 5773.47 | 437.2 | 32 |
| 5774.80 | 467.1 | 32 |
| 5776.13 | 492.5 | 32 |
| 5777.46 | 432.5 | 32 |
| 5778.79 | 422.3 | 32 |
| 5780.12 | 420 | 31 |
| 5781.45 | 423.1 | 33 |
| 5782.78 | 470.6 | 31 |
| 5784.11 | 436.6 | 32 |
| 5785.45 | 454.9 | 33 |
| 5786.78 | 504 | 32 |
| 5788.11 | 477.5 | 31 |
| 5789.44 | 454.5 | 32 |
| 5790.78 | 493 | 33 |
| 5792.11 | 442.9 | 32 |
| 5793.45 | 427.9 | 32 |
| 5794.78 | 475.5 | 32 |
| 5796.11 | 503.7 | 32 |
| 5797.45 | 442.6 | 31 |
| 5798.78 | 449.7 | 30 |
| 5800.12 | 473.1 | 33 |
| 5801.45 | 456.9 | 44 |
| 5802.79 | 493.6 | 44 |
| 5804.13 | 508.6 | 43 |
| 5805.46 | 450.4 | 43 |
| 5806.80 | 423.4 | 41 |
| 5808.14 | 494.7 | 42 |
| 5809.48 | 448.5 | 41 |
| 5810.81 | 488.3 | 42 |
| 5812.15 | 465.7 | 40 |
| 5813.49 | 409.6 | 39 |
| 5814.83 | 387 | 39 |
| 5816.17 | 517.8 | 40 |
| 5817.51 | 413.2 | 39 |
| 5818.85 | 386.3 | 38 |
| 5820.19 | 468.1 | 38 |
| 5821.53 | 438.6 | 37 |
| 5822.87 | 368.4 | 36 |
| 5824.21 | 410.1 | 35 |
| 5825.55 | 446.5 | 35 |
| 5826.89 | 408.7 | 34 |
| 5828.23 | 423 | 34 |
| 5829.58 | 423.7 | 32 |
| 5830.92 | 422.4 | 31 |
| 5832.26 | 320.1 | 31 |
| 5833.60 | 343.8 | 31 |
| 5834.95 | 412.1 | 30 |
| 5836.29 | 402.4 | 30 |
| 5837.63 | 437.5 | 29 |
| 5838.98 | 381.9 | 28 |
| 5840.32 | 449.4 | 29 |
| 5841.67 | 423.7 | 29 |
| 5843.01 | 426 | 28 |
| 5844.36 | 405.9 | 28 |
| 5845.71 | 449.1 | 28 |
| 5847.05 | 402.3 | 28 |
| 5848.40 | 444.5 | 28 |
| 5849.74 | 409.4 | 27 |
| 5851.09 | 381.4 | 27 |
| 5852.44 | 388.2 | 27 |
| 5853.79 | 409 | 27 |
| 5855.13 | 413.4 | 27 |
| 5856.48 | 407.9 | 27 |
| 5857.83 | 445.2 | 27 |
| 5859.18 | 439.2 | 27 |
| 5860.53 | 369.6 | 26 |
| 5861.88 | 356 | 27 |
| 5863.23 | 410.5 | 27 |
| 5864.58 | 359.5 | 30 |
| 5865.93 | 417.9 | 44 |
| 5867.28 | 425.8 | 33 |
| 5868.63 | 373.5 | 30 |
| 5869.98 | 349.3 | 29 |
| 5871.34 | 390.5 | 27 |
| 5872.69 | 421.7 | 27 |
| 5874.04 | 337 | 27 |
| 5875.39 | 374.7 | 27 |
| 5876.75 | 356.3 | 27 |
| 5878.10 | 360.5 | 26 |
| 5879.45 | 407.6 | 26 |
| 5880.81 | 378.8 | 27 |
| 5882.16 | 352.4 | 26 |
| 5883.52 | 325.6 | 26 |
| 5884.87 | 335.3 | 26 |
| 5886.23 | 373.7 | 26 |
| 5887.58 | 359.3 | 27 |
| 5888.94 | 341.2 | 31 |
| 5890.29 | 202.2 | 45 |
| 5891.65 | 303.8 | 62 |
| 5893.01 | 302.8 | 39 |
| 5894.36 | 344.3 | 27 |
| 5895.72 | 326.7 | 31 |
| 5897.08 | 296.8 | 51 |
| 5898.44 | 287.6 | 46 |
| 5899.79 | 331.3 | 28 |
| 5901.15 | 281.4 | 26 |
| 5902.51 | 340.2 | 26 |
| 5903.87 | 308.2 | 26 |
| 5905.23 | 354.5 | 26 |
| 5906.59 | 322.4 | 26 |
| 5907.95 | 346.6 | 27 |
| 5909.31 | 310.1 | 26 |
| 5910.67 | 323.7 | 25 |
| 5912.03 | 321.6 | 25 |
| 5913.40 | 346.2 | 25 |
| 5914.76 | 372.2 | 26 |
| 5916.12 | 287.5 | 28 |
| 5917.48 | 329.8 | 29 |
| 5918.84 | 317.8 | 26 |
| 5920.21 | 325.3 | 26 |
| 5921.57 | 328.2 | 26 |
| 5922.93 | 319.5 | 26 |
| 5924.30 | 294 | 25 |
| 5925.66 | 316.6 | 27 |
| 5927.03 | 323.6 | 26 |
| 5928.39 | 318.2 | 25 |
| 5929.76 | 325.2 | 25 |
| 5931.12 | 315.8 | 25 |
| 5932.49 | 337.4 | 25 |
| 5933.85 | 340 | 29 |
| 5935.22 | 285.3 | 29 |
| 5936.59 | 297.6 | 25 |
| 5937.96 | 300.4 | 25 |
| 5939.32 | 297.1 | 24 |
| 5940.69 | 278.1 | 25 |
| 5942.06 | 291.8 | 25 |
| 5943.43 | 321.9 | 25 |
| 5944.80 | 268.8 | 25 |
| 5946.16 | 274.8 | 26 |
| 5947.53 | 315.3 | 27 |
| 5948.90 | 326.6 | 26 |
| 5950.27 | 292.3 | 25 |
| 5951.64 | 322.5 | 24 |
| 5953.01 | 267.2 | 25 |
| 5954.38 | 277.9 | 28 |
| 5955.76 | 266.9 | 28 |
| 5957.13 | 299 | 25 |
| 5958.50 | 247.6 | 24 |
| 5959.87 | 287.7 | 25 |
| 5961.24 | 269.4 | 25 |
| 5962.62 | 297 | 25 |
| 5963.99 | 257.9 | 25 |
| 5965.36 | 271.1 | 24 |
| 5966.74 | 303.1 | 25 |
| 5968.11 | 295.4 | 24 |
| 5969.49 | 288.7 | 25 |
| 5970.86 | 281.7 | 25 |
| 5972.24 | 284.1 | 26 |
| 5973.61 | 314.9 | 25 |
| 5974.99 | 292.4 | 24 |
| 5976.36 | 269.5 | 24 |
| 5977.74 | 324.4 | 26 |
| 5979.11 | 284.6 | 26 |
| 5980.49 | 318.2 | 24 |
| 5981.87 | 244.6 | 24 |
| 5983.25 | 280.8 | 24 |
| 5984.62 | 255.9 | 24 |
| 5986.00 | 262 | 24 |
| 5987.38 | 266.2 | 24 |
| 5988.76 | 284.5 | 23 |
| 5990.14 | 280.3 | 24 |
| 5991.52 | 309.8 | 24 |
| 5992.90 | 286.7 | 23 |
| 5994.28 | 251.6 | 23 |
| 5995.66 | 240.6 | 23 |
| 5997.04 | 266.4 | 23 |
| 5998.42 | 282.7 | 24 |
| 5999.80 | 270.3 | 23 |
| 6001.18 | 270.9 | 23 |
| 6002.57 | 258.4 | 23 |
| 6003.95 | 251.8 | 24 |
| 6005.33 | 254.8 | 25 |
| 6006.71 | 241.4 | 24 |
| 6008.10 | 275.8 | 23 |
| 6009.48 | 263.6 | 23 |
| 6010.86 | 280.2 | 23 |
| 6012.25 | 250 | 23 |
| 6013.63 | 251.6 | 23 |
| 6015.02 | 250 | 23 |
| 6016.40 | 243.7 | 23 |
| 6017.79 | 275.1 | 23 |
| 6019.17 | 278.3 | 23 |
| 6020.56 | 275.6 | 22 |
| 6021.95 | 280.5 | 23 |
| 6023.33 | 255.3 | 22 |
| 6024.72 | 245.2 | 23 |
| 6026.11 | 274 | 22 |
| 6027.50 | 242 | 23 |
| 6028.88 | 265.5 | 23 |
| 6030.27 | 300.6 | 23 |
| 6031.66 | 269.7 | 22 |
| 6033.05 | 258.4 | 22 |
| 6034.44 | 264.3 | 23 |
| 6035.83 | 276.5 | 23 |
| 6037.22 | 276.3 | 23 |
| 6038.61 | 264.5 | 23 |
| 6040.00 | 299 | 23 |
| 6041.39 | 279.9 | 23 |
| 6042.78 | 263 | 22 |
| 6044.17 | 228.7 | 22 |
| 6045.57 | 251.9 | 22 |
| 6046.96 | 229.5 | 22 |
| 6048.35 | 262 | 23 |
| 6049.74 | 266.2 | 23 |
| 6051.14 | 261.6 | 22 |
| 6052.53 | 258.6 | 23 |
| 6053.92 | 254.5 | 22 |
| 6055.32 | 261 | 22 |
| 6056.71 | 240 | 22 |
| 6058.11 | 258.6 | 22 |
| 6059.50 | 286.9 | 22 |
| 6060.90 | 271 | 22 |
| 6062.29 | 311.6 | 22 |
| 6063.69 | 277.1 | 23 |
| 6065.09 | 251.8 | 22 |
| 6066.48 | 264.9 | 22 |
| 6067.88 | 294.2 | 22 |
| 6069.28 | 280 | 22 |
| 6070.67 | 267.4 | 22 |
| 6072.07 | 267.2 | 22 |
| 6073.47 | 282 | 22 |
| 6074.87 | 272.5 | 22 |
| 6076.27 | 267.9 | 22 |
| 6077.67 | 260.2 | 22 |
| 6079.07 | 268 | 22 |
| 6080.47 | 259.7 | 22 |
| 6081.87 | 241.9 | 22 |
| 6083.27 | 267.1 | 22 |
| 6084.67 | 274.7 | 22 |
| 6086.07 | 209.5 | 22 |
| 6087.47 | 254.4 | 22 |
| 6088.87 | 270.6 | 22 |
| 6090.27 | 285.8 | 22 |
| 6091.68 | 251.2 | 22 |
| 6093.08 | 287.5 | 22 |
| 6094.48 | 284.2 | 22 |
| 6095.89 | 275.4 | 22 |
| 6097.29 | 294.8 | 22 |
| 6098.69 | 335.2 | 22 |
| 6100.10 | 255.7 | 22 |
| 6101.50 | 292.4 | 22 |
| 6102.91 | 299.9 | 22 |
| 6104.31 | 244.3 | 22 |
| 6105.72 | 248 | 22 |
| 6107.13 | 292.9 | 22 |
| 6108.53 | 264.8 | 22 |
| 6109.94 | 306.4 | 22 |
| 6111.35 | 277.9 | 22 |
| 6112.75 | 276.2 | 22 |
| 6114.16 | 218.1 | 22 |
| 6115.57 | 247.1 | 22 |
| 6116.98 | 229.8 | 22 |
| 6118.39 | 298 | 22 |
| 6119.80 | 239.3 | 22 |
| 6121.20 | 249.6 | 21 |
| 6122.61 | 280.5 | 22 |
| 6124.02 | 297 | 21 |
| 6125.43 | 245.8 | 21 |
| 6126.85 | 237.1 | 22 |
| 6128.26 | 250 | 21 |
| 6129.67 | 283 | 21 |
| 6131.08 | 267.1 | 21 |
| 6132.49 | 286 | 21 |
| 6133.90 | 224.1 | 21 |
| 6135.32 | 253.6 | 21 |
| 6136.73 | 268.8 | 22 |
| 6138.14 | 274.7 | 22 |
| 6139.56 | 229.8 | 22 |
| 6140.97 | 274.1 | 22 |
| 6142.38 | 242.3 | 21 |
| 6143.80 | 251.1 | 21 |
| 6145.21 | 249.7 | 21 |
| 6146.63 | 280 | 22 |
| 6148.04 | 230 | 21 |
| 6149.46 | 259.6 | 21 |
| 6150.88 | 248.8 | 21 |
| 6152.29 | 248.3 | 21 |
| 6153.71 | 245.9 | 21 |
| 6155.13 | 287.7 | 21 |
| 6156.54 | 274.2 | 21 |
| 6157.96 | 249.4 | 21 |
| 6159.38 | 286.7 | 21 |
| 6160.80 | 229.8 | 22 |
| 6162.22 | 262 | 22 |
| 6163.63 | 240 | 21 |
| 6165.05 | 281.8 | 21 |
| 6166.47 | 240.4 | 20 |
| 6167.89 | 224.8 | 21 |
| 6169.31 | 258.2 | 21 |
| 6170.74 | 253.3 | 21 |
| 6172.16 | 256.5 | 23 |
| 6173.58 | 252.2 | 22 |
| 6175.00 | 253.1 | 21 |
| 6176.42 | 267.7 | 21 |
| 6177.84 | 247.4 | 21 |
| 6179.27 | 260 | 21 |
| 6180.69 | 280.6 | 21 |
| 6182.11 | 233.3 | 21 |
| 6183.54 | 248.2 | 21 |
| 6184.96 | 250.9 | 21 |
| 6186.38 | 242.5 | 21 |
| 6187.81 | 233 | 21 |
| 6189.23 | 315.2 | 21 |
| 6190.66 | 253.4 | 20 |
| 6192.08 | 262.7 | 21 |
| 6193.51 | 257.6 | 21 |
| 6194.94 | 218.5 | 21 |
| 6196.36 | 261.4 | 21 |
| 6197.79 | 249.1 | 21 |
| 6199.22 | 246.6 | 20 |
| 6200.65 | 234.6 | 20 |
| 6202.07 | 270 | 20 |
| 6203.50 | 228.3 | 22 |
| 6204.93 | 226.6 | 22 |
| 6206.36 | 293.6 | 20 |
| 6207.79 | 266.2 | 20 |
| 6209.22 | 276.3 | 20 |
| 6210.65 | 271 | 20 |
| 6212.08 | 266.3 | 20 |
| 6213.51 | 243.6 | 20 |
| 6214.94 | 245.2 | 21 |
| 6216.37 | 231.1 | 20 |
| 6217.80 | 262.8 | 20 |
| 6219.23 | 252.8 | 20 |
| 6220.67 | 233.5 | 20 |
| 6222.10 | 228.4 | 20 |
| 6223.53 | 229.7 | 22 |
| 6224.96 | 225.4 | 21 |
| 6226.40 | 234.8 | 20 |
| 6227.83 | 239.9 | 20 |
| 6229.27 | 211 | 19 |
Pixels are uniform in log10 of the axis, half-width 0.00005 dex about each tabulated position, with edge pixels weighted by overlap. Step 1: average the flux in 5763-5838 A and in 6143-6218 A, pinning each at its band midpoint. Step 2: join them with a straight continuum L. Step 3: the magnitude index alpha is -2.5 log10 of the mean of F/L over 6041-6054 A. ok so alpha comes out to 0.24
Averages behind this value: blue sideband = 438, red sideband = 255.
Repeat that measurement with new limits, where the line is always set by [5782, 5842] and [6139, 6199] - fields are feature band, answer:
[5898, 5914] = 0.21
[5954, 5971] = 0.28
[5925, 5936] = 0.18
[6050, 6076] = 0.15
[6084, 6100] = 0.08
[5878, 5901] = 0.21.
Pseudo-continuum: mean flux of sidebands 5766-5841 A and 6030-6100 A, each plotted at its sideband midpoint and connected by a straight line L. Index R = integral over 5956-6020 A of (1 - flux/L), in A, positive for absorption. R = 8.91 A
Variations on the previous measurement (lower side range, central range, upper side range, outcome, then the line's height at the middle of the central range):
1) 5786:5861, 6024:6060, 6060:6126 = 4.56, 301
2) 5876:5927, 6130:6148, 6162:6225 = 0.57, 266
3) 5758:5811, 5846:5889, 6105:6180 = 1.77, 402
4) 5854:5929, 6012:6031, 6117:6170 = 2.35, 301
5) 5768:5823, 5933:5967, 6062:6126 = 6.35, 357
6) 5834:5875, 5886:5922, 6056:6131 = 5.25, 376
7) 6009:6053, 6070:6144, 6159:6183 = -2.08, 259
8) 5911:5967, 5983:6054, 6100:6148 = 5.13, 286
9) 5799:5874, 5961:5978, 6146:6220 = 3.25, 356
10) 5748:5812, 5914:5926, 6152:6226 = 1.70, 374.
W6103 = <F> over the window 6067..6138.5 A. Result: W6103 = 268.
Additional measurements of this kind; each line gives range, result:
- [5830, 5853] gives 406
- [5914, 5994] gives 296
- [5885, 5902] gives 314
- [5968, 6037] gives 272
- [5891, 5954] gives 314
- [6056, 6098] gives 269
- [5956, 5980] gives 286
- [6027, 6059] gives 263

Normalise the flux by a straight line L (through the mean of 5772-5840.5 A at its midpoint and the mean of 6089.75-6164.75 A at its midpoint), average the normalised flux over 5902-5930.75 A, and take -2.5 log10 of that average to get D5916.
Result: 0.17 mag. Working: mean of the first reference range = 441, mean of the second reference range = 264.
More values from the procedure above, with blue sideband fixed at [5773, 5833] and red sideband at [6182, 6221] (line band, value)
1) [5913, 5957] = 0.23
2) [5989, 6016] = 0.30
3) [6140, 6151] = 0.11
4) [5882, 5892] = 0.25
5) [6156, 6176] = 0.07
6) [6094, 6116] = 0.09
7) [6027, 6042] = 0.22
